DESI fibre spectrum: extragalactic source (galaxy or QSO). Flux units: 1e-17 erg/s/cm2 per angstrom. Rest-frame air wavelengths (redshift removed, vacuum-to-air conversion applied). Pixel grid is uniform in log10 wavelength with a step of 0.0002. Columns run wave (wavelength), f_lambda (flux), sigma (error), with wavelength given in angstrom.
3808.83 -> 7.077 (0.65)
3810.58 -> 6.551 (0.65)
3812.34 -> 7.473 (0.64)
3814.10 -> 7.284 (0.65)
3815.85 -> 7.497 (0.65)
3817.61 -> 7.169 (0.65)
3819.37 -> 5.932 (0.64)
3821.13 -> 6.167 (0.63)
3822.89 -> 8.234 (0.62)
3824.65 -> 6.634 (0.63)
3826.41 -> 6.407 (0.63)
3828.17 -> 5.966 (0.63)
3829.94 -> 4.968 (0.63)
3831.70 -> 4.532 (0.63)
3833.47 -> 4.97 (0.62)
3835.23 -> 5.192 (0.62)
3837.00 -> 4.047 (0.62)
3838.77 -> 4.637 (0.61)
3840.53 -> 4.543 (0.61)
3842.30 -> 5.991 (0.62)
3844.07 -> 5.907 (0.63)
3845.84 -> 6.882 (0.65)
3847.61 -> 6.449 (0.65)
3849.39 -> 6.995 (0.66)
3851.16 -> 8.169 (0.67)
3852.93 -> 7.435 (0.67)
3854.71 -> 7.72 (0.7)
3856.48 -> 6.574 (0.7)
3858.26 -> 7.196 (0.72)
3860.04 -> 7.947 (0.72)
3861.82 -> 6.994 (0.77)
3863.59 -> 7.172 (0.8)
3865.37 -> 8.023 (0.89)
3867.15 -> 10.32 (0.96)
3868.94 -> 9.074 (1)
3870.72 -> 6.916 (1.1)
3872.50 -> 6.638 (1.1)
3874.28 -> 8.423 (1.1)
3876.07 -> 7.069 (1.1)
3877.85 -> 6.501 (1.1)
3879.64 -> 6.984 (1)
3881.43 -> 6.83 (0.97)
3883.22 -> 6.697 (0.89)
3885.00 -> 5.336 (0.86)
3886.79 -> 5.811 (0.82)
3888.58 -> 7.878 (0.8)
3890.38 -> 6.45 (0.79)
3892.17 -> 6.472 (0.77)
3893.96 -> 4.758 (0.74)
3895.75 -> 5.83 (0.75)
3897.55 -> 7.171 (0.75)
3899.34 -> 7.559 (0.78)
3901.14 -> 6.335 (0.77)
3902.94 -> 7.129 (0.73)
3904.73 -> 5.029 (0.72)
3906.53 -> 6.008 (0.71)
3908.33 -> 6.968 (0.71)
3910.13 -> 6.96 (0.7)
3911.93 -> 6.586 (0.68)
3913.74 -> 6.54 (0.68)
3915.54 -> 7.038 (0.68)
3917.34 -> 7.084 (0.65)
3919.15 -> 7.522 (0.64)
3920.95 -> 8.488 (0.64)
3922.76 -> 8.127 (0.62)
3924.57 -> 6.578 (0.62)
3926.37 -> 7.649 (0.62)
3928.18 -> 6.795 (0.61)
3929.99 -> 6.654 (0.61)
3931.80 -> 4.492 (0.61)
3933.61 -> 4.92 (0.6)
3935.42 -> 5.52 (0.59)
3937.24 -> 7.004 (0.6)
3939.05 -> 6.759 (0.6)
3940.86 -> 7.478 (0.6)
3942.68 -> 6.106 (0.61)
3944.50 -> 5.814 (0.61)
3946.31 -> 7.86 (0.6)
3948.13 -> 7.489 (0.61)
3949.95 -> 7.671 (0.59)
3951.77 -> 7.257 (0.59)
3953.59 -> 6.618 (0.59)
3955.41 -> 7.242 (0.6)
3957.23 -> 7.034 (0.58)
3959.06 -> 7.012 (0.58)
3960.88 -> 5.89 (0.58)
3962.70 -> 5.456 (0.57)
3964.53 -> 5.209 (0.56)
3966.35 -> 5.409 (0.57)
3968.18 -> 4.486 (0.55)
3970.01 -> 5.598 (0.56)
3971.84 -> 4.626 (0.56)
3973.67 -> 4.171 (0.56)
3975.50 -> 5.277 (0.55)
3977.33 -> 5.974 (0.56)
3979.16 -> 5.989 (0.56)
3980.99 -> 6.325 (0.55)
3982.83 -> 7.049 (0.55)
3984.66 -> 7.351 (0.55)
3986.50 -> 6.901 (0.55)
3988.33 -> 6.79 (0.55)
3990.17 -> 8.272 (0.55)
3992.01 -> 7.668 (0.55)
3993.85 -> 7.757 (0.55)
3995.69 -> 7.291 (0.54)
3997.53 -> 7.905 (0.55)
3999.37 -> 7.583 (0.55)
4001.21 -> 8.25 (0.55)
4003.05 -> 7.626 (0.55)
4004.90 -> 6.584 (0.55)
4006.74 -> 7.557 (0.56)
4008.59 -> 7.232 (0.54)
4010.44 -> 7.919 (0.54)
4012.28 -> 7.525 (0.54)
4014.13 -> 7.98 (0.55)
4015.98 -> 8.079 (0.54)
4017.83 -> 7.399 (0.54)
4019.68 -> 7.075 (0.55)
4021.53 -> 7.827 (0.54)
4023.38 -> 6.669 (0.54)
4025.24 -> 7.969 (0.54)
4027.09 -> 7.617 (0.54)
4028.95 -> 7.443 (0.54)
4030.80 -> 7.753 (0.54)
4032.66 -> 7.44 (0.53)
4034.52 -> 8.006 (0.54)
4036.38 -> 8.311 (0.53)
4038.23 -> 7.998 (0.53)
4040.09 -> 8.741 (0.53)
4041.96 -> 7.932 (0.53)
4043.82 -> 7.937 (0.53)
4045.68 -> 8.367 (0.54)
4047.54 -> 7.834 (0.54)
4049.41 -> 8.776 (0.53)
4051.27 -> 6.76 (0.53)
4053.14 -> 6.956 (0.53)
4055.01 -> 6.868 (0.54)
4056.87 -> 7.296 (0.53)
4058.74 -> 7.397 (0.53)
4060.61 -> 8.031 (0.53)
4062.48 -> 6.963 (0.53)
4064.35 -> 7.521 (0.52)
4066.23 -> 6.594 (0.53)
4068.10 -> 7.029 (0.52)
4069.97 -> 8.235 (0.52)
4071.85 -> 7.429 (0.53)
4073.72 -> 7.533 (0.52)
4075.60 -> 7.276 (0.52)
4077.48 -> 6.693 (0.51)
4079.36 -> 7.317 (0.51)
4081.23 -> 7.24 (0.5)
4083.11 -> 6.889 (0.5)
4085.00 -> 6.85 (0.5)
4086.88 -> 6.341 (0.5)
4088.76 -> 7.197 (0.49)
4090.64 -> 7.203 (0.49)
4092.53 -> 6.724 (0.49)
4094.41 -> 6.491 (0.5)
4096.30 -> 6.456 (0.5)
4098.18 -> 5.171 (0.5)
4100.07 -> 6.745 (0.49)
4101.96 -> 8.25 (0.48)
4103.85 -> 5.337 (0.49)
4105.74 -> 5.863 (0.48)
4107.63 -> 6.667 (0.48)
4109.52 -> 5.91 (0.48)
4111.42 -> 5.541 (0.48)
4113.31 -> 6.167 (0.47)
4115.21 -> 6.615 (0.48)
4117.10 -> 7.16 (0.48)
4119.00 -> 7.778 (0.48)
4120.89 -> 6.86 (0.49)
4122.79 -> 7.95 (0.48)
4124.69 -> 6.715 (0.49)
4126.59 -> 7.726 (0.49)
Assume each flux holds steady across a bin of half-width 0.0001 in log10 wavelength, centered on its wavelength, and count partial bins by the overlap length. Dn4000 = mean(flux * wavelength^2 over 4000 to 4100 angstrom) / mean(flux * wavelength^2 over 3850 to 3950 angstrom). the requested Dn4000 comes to 1.15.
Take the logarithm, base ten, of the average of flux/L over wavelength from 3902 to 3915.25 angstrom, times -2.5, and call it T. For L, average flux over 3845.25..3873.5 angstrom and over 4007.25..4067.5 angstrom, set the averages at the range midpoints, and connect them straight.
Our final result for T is 0.17 mag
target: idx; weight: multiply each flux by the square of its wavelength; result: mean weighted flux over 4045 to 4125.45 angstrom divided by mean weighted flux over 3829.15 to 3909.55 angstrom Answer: 1.18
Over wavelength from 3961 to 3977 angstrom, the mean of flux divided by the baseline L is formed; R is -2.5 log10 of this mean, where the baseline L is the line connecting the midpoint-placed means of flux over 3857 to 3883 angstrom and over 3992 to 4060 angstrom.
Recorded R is 0.434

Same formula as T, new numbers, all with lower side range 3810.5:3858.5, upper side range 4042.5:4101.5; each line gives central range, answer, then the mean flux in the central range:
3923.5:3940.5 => 0.06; 6.32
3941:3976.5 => 0.10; 6.14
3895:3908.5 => 0.01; 6.49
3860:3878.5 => -0.20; 7.74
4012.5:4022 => -0.10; 7.65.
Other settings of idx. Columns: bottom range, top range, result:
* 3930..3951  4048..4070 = 1.20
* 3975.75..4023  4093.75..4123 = 0.94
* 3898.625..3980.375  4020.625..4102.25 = 1.22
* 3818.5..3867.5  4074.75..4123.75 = 1.18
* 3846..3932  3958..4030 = 1.03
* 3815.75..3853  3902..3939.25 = 1.15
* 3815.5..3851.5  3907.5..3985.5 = 1.14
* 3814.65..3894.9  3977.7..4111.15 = 1.21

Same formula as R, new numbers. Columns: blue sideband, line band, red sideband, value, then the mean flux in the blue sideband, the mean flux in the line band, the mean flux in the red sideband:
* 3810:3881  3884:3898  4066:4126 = 0.10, 6.74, 6.19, 6.83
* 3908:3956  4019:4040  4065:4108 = -0.13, 6.86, 7.7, 6.85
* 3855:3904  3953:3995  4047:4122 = 0.12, 7.04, 6.27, 6.94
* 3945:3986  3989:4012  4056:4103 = -0.18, 6.23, 7.62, 7.07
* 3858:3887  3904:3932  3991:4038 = 0.09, 7.33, 6.85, 7.63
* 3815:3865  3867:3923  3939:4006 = -0.07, 6.39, 6.89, 6.65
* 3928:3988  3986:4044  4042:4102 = -0.14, 6.22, 7.66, 7.19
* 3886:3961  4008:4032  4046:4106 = -0.10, 6.71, 7.58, 7.06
